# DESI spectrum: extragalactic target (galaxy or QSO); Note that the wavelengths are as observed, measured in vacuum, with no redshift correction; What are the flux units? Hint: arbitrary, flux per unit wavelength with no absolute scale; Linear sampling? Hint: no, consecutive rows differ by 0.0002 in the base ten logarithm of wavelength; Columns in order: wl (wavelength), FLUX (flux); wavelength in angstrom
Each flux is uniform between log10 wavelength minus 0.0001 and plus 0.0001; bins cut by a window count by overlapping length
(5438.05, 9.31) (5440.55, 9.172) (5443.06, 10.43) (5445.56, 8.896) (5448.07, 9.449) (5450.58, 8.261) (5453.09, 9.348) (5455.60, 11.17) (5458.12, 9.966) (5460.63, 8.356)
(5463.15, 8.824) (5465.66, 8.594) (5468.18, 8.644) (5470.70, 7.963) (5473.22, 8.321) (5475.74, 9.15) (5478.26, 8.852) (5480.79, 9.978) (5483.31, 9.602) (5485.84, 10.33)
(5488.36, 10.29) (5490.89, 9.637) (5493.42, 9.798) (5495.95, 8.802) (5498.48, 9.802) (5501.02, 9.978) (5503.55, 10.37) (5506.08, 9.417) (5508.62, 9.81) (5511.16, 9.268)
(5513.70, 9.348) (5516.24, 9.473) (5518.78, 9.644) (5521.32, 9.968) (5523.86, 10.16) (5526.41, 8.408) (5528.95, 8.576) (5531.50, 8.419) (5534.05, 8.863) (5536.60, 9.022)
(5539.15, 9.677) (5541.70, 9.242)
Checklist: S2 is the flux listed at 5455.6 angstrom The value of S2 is 11.17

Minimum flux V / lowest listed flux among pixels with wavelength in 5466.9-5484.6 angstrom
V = 7.963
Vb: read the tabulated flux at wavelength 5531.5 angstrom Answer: 8.419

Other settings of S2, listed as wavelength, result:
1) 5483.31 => 9.602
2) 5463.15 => 8.824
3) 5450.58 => 8.261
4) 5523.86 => 10.16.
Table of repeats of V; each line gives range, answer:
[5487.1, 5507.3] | 8.802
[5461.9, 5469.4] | 8.594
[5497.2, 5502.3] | 9.802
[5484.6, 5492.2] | 9.637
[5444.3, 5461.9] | 8.261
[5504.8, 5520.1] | 9.268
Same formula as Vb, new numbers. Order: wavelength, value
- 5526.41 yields 8.408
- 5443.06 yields 10.43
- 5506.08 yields 9.417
